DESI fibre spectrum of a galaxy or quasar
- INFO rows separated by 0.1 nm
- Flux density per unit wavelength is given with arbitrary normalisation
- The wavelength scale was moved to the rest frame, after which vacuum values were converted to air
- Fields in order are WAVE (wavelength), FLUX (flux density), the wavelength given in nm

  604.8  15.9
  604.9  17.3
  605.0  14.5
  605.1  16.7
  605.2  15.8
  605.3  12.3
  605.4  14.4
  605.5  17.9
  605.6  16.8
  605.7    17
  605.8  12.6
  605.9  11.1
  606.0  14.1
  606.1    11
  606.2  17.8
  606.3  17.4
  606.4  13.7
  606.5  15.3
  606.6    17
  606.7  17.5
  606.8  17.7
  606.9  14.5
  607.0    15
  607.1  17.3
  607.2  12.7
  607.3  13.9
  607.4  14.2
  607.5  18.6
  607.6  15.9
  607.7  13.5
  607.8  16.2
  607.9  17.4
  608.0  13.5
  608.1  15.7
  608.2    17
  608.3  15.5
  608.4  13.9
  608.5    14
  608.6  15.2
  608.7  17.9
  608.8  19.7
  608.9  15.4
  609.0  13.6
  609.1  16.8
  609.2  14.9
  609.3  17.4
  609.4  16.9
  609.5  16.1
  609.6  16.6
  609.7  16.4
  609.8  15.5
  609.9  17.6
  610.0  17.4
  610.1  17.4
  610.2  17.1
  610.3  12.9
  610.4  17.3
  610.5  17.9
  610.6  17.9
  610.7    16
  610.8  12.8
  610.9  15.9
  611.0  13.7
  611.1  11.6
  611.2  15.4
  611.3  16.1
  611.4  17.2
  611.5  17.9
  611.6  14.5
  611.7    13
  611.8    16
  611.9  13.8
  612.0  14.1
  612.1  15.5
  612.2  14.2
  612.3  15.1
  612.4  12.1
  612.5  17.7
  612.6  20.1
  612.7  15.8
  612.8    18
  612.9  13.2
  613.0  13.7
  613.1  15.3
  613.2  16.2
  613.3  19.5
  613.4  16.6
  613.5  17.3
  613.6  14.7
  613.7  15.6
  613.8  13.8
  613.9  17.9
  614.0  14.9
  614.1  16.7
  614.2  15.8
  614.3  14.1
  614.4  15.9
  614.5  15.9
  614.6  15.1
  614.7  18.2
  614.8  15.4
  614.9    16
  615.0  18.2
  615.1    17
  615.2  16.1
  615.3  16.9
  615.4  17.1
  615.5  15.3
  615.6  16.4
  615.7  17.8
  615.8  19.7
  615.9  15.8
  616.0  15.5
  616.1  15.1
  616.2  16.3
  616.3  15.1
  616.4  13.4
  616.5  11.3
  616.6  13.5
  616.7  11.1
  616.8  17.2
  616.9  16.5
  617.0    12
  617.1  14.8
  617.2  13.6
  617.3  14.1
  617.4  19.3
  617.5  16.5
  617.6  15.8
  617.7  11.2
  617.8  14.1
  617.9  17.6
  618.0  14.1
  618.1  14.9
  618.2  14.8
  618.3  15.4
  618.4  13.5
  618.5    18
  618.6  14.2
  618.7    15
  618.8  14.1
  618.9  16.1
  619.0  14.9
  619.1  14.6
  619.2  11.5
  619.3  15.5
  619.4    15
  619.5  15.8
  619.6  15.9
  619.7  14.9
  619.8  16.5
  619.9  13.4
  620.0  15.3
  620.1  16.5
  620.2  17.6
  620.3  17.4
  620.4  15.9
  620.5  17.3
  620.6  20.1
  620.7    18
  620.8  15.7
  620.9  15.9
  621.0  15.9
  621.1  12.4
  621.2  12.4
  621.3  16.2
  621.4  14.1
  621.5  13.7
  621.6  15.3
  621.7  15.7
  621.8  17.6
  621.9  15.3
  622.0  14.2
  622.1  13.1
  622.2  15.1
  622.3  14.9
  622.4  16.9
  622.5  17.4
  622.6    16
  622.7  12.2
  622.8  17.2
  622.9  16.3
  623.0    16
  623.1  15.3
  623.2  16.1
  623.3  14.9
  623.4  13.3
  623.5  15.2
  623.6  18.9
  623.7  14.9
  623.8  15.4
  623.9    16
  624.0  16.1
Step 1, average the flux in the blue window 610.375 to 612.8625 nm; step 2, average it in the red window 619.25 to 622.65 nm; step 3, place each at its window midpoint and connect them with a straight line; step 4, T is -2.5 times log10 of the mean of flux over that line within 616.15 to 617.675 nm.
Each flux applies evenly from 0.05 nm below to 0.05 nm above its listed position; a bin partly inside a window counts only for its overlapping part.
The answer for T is 0.07 mag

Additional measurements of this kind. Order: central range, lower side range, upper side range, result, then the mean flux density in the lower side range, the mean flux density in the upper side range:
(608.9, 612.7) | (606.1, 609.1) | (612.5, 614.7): 0.01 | 15.7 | 16.1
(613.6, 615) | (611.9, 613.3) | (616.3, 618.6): -0.04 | 15.5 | 14.7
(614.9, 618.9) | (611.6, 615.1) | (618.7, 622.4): 0.02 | 15.7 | 15.4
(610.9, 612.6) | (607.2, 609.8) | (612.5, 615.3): 0.07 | 15.8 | 16.2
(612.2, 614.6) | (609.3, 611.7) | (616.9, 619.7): -0.02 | 16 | 14.9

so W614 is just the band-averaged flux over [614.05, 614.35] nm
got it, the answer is 15.5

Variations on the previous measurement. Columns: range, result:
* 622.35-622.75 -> 15.6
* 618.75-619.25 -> 14.2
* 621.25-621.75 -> 15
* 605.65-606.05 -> 13.7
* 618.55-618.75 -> 14.6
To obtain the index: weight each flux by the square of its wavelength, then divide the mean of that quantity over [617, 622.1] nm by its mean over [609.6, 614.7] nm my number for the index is 0.99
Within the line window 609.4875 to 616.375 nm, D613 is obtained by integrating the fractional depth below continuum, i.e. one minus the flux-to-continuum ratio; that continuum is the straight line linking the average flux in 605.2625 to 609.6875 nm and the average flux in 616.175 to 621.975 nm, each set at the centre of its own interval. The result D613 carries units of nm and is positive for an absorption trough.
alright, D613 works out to -0.26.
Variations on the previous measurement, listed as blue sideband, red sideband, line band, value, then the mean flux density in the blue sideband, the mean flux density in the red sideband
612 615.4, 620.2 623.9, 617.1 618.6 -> 0.06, 16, 15.6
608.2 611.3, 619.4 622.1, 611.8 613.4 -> 0.02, 15.9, 15.7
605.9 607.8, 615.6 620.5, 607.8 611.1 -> -0.15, 15.3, 15.2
